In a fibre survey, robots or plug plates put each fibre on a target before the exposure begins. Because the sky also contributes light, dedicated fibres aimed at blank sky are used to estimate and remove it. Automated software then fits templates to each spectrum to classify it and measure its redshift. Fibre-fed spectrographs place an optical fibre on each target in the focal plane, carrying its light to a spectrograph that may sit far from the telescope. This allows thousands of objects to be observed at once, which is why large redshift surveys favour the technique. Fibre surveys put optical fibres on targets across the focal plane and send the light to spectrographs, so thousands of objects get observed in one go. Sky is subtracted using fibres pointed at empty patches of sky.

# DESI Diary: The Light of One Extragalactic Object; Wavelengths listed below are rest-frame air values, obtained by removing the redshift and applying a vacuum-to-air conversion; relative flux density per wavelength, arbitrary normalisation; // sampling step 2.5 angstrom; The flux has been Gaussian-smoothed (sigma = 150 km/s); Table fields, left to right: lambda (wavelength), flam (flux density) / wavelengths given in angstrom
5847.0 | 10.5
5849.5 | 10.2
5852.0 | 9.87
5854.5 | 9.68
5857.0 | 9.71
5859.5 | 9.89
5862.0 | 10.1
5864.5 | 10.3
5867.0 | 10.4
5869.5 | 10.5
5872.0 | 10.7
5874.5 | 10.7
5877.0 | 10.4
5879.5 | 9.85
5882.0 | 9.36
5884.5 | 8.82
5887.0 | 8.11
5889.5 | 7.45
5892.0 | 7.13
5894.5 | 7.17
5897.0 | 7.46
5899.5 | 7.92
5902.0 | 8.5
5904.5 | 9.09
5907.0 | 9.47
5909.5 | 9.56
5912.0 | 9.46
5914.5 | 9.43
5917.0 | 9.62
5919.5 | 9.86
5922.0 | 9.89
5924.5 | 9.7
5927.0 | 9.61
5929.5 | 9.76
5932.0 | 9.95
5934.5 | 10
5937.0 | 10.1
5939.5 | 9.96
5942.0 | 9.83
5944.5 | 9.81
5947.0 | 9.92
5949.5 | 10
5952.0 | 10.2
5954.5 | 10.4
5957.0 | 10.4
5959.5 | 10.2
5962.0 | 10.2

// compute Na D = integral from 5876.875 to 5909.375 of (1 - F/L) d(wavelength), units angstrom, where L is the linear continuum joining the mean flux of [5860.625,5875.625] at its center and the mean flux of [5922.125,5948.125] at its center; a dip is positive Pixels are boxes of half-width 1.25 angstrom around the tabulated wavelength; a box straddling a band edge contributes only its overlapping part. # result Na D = 5.53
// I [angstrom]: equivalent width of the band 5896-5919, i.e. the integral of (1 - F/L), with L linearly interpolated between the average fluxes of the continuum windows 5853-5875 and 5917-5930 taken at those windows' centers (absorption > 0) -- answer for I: 2.04 angstrom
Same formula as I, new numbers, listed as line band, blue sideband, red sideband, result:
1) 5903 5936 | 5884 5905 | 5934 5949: -2.5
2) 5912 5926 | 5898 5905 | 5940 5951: -1.1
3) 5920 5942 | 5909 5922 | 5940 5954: -0.2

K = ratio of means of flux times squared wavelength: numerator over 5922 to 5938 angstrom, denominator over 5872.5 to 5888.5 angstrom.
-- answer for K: 1.05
